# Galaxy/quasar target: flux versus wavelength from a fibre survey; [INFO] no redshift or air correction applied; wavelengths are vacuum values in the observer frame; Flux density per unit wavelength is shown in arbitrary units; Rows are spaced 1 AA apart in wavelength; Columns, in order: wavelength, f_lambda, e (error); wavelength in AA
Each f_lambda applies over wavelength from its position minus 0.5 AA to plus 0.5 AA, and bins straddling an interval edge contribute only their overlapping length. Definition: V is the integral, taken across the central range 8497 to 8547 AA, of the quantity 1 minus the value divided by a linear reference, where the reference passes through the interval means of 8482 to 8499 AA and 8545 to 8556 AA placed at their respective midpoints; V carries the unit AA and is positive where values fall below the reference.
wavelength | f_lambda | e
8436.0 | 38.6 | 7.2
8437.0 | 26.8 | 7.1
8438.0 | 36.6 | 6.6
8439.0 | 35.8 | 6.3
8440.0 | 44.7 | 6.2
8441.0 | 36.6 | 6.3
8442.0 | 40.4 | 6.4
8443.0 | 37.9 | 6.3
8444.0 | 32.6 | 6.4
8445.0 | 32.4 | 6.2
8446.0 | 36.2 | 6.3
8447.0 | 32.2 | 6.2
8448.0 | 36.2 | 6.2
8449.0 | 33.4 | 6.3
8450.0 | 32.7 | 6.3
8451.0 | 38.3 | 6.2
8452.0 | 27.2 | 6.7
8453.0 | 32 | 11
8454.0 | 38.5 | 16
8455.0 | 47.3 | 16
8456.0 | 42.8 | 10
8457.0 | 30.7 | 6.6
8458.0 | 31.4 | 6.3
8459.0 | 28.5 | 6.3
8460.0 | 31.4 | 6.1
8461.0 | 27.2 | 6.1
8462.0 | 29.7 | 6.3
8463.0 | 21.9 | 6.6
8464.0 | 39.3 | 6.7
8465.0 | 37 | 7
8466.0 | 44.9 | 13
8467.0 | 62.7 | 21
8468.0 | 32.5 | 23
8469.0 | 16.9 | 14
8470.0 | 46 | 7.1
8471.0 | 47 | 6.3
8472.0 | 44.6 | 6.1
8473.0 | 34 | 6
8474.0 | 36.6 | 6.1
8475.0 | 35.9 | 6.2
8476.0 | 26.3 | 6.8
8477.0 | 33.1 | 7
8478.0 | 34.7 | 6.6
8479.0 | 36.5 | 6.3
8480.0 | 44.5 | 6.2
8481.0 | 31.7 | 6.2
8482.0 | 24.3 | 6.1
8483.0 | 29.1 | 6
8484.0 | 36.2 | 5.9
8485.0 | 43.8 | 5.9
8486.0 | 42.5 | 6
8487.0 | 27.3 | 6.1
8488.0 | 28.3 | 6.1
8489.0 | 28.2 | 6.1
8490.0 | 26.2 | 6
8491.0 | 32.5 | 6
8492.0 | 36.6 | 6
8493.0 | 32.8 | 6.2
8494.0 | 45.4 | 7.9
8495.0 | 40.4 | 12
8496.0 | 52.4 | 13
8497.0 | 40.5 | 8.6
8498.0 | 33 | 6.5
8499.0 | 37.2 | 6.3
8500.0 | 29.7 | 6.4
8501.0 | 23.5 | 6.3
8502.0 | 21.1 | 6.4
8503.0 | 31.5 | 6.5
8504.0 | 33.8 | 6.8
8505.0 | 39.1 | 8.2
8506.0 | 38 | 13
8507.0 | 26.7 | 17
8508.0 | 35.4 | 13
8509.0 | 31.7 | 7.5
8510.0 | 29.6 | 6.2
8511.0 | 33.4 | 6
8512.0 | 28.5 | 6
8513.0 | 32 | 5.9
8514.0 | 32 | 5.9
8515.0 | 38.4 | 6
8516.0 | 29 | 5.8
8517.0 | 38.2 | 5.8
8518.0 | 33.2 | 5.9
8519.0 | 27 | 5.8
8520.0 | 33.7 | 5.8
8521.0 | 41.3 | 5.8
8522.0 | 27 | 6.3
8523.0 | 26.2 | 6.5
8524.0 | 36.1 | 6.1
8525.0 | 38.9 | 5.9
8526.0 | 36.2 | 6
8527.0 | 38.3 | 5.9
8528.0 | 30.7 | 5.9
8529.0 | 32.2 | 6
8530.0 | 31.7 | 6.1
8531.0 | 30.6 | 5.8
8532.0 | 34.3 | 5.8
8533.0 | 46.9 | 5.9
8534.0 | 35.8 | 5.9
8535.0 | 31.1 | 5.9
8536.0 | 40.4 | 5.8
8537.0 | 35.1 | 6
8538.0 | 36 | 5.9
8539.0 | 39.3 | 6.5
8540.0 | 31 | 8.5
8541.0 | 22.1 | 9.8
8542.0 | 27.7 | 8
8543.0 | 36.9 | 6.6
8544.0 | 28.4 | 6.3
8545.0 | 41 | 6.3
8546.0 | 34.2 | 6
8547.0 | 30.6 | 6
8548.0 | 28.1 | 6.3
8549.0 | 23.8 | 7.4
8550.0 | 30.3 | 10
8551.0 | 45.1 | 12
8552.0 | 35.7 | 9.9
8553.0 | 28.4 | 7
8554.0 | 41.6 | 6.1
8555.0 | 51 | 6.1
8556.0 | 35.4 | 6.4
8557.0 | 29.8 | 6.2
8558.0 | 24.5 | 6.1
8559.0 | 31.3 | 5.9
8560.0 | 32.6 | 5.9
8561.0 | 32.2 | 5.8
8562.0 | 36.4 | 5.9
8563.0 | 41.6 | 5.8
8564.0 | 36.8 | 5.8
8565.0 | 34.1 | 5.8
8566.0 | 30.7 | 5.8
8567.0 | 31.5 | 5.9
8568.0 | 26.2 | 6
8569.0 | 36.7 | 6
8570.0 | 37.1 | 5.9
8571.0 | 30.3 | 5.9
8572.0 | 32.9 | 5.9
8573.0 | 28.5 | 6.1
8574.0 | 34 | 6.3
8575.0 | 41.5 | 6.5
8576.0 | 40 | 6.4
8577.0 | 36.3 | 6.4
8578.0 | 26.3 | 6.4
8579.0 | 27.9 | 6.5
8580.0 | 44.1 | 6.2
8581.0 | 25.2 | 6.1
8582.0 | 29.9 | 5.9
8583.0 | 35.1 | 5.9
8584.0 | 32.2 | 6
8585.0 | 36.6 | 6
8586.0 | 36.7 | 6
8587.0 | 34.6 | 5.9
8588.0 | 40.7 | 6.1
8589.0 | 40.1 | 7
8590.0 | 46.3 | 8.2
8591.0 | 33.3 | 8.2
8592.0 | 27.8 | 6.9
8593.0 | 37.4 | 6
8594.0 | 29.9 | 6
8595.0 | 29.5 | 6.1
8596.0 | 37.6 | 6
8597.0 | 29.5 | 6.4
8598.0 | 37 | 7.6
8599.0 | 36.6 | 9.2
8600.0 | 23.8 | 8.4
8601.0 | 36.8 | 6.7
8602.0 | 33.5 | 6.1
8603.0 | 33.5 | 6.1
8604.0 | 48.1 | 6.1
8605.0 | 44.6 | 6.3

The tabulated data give 3.1 AA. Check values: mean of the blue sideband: 35.6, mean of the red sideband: 35.2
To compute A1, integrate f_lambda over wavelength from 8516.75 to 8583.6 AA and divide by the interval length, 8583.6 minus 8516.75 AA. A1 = 33.8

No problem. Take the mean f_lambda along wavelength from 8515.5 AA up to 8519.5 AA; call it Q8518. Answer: 31.9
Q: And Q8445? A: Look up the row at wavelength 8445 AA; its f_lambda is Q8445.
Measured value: 32.4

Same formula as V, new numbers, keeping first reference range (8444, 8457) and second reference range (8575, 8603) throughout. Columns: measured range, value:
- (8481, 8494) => 0.9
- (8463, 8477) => -1.0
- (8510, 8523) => 0.9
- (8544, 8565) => 0.2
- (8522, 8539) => 0.0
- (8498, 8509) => 1.1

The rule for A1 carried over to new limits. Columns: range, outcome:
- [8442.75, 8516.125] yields 34.5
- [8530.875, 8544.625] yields 34.1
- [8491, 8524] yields 33.7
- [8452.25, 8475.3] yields 36.4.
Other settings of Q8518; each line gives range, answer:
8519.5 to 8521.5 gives 37.5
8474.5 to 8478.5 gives 32.5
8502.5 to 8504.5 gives 32.6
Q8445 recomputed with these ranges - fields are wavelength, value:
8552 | 35.7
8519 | 27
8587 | 34.6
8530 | 31.7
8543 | 36.9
